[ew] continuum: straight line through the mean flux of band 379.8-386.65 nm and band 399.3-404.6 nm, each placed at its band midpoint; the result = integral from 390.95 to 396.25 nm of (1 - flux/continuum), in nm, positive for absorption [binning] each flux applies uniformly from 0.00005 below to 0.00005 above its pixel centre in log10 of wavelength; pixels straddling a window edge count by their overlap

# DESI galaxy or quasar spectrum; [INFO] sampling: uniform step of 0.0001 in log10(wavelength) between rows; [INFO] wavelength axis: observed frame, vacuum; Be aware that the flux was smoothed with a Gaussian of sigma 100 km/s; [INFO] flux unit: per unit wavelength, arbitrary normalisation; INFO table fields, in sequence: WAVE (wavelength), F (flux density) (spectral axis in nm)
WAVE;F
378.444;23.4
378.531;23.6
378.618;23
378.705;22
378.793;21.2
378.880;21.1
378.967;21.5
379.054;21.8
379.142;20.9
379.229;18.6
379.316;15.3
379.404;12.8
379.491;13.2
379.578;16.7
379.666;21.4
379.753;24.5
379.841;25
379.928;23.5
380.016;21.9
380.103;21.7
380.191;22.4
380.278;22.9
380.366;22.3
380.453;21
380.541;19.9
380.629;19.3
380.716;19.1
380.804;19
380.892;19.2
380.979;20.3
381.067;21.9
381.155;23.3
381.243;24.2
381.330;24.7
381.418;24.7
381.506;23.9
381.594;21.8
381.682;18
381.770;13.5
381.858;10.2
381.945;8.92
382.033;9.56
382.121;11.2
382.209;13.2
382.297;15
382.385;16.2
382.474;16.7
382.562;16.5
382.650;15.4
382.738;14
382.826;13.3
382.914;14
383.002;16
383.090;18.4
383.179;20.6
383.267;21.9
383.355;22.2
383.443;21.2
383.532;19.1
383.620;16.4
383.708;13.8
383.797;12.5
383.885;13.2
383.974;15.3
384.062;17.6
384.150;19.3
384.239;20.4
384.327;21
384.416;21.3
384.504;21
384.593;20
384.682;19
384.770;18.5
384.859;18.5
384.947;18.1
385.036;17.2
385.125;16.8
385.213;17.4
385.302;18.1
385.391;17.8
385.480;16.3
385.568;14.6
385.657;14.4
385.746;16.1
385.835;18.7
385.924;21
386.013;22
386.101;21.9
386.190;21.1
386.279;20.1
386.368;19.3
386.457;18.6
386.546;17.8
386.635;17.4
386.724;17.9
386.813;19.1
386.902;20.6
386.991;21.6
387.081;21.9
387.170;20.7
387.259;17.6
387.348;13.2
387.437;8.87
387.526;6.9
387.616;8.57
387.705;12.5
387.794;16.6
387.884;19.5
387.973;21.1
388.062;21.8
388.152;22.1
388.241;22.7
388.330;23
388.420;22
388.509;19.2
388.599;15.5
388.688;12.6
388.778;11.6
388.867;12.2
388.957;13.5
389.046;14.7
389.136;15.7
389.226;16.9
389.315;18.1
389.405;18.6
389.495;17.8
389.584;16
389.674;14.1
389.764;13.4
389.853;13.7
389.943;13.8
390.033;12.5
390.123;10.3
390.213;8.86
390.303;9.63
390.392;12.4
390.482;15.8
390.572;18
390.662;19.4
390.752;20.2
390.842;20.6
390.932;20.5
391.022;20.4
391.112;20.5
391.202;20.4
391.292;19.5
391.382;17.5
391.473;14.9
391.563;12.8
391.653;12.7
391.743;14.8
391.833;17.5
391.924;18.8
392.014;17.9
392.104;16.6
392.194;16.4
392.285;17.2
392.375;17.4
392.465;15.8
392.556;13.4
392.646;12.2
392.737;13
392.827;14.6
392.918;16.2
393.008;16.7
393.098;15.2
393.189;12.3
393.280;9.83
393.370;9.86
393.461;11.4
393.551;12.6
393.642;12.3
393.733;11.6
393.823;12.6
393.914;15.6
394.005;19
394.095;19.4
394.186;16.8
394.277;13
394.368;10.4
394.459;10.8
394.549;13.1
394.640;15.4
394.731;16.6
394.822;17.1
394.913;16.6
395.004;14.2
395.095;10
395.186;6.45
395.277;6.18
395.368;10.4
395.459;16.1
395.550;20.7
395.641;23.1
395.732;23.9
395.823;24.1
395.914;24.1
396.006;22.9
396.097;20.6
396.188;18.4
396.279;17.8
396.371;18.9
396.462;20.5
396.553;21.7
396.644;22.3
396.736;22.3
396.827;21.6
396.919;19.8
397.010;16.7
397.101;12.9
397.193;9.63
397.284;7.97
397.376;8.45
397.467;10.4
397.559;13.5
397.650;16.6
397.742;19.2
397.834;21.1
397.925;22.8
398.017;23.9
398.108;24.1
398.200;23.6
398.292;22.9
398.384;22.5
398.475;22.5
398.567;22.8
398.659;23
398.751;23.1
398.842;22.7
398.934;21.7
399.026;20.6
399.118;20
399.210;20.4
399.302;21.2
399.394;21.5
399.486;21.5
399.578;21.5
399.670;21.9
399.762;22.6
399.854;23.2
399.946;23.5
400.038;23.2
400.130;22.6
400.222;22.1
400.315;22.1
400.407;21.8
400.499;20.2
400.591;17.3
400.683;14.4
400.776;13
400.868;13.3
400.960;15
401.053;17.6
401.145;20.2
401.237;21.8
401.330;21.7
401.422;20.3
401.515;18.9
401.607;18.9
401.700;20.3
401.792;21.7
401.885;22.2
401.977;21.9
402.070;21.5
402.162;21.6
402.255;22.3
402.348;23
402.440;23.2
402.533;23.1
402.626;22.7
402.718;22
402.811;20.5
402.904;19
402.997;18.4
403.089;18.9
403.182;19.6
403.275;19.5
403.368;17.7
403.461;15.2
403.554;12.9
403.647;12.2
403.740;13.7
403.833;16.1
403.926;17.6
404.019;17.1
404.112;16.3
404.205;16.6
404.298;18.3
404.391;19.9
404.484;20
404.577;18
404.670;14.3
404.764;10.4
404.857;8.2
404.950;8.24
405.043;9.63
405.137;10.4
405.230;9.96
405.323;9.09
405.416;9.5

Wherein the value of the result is 0.93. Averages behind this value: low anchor 18.5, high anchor 19.5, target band 15.7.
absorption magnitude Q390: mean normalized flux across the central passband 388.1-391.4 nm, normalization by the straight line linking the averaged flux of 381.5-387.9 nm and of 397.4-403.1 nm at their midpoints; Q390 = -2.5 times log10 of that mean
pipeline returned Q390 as 0.10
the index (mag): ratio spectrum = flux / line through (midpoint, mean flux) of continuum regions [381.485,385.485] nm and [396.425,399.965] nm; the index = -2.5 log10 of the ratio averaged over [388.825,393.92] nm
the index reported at 0.21 mag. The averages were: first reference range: 16.9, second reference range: 19.9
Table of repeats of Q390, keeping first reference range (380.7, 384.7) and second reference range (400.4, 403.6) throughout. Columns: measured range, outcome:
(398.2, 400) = -0.15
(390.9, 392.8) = 0.12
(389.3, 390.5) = 0.31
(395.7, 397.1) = -0.10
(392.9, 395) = 0.31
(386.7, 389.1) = 0.08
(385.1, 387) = -0.03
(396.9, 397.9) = 0.32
